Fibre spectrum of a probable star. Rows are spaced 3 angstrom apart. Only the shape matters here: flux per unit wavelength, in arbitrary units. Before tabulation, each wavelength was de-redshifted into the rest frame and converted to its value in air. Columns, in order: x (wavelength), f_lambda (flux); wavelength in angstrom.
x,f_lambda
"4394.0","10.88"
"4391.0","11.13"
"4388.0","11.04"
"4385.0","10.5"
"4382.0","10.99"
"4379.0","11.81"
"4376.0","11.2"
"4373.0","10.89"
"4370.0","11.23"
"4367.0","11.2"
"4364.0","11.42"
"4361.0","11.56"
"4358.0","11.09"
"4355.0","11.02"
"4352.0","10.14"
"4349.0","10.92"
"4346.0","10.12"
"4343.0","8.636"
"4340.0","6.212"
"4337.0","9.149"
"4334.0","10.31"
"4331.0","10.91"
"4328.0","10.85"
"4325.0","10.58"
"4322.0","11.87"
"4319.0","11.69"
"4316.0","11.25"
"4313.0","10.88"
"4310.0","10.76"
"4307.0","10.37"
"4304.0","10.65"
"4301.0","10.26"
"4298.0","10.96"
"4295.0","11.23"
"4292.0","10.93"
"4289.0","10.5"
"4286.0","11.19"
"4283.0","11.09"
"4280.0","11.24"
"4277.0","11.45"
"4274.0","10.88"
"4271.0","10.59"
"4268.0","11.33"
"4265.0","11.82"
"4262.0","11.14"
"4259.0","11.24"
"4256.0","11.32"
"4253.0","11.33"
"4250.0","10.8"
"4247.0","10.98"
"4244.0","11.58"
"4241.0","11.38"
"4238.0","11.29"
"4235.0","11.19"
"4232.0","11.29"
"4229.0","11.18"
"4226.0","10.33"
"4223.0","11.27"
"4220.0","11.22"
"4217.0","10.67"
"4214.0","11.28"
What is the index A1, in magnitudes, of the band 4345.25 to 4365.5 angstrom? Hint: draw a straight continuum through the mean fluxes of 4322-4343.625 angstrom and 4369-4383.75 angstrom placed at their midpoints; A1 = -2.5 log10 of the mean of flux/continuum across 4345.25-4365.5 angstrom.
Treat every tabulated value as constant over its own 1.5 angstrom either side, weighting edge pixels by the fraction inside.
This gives -0.04 mag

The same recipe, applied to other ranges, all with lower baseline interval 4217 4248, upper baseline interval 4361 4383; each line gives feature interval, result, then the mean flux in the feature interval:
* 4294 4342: 0.08 mag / 10.5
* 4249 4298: 0.01 mag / 11.1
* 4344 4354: 0.09 mag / 10.3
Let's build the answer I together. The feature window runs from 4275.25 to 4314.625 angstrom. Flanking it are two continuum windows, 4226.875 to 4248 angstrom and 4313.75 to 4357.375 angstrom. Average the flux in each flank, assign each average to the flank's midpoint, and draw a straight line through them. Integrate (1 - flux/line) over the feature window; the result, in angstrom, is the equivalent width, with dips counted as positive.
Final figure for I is -0.73 angstrom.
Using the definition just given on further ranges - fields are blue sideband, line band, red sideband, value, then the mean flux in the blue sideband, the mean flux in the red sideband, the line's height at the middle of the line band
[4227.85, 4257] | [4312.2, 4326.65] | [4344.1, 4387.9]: -0.2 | 11.2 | 11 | 11.1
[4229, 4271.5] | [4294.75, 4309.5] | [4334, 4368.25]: 0.0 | 11.2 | 10.1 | 10.7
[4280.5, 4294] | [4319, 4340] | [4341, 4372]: 0.8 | 11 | 10.7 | 10.8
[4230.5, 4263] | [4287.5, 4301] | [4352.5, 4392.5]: 0.4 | 11.2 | 11.1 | 11.2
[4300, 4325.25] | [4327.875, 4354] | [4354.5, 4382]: 3.4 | 11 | 11.3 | 11.1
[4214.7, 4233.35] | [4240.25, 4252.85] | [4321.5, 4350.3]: -0.5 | 11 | 9.88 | 10.8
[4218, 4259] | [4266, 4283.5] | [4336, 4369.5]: -0.4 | 11.2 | 10.2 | 10.9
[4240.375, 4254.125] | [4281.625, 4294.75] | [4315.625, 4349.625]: -0.3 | 11.2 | 10.2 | 10.7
